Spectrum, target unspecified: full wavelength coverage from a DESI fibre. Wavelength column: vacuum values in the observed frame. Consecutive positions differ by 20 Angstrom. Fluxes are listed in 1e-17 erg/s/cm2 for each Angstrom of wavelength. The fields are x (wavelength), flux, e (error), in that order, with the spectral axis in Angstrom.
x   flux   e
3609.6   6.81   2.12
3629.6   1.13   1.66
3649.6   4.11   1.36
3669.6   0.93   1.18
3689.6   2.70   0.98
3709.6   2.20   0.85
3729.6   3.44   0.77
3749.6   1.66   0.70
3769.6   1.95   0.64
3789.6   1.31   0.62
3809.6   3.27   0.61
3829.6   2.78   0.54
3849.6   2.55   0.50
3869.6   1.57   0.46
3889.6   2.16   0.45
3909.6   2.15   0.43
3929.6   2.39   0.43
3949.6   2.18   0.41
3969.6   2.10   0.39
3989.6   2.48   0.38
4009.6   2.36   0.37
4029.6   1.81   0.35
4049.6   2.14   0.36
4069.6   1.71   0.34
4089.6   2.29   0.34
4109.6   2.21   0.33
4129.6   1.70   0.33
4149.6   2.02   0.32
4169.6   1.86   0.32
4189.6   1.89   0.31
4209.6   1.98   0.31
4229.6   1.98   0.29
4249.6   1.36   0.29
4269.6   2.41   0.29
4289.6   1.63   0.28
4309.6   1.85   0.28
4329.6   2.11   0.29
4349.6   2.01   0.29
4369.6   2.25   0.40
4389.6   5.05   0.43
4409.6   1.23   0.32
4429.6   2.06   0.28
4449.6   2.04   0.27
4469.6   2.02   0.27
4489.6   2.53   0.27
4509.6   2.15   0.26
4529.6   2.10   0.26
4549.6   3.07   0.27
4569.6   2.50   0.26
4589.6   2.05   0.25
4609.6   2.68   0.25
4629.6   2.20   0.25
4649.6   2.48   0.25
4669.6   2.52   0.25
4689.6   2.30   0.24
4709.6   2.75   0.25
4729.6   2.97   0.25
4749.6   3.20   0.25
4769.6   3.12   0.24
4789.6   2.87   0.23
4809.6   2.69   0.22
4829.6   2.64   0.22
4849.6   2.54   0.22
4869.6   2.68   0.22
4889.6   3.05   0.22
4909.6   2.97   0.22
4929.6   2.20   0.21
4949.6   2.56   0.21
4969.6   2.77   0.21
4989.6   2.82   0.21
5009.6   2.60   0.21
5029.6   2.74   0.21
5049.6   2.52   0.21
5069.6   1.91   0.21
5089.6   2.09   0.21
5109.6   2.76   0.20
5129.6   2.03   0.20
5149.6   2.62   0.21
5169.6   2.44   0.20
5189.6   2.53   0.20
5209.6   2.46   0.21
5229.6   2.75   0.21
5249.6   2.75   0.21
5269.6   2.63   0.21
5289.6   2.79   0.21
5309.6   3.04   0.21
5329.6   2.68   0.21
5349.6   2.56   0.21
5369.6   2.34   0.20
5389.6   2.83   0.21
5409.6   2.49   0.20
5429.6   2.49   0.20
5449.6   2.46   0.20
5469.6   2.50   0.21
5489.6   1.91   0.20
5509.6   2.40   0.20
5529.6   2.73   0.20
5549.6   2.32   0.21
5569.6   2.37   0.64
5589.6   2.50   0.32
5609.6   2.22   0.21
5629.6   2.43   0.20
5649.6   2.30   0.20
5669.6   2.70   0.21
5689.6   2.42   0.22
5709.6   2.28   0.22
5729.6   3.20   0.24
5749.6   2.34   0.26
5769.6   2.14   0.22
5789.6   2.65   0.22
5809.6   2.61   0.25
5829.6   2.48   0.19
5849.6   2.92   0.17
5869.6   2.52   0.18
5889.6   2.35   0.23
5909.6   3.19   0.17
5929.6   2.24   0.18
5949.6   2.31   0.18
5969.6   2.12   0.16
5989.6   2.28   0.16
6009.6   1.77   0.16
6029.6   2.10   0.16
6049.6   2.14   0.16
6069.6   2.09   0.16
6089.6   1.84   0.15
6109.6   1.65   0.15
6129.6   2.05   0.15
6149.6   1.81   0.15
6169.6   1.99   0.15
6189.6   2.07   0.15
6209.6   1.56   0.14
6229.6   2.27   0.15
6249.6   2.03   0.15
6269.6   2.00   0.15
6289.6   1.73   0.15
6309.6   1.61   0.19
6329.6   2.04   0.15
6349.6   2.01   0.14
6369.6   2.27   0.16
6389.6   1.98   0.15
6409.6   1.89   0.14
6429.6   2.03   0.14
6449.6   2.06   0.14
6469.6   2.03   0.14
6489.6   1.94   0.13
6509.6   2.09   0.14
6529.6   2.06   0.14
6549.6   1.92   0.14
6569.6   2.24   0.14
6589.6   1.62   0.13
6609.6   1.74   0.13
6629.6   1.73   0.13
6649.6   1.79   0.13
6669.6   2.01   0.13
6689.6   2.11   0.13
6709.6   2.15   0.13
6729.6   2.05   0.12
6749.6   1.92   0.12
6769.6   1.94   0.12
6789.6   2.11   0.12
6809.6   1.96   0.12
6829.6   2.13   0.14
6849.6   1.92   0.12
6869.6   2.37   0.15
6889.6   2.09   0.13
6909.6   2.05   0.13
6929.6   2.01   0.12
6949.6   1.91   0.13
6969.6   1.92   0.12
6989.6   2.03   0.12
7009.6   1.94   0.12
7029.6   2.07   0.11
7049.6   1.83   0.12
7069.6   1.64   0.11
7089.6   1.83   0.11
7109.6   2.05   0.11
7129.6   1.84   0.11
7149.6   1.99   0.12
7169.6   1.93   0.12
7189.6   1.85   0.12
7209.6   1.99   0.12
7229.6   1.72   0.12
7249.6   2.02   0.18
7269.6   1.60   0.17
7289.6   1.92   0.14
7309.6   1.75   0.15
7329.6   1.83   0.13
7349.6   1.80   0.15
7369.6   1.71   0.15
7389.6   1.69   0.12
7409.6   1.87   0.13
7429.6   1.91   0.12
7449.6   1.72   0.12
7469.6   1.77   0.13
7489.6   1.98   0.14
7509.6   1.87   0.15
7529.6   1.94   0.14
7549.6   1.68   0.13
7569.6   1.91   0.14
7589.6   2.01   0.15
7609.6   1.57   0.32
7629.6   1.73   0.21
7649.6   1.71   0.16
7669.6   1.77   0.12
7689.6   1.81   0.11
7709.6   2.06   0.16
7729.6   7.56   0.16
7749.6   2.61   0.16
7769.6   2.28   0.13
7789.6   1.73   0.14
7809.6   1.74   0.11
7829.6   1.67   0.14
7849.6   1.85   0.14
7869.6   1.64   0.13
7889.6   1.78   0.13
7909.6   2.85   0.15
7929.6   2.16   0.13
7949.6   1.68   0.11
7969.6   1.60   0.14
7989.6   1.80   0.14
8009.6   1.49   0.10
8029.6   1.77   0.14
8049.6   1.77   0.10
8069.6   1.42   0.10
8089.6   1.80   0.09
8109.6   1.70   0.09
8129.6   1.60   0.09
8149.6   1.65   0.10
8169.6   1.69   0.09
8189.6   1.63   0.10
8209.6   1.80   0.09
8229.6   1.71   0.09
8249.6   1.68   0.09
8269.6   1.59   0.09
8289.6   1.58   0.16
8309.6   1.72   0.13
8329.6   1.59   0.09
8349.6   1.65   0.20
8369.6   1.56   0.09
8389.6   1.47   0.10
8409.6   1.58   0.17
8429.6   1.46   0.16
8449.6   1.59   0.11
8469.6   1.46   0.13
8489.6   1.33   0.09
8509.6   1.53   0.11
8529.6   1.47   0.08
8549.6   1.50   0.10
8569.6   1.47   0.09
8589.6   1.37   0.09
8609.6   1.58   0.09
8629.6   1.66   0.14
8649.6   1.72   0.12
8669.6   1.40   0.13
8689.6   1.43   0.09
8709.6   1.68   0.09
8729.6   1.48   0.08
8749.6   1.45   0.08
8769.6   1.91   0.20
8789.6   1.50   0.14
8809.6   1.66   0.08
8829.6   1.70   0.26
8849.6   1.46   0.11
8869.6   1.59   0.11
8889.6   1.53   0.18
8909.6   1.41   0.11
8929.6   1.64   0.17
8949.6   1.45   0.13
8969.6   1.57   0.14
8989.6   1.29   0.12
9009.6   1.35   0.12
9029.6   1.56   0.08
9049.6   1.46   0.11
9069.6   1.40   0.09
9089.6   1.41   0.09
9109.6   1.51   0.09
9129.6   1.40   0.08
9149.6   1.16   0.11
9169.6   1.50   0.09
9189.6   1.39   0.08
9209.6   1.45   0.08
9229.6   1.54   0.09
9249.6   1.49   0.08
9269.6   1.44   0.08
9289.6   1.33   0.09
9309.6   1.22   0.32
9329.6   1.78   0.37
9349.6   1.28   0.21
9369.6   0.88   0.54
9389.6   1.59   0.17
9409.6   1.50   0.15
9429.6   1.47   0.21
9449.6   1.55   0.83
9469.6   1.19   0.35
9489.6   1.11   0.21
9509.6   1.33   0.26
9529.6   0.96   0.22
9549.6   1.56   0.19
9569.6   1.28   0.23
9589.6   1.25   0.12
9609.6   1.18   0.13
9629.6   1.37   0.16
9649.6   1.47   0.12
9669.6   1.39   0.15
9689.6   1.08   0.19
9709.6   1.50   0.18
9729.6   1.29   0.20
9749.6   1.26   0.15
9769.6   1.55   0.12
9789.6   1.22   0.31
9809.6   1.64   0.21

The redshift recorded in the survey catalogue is 0.178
